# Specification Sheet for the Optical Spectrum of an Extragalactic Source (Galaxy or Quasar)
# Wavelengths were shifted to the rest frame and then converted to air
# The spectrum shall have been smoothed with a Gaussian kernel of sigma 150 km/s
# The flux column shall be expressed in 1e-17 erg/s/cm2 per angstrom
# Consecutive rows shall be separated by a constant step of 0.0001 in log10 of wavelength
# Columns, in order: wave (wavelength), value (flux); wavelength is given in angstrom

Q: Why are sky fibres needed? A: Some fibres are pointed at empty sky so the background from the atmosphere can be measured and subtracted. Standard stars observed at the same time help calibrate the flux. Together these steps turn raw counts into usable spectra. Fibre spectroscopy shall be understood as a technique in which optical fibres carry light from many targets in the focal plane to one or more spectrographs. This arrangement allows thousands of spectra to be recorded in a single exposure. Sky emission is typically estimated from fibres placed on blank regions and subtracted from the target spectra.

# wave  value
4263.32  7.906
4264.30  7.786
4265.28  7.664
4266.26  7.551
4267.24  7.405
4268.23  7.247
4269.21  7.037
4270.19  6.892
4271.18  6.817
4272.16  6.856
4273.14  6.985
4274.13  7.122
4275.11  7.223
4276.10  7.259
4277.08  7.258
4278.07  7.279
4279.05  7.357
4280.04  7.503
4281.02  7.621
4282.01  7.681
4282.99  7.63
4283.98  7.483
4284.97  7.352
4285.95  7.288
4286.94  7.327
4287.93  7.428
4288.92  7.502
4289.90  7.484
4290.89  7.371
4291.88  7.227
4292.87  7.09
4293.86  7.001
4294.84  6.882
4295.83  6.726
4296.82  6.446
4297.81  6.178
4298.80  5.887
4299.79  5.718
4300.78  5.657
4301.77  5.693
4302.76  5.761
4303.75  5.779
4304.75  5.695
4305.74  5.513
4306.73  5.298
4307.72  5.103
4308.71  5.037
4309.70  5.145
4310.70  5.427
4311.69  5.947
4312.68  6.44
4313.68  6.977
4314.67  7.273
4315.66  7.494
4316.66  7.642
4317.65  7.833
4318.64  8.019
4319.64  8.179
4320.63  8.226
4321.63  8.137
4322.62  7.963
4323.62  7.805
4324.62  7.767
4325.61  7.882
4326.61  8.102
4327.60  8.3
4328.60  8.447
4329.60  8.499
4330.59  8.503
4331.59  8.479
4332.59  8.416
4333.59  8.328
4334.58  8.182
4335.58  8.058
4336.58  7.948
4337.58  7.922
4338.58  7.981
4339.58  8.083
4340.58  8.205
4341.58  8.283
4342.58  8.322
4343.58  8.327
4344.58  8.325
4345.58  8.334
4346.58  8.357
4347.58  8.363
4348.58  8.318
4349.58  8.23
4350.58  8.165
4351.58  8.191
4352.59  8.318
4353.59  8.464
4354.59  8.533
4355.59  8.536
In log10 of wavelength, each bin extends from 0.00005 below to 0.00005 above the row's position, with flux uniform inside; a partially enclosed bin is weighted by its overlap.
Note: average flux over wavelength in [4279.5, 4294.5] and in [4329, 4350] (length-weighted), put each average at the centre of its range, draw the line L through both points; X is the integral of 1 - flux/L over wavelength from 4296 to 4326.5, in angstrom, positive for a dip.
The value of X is 4.7 angstrom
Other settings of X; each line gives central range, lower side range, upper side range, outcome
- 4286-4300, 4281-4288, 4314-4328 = 1.2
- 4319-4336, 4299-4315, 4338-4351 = -2.6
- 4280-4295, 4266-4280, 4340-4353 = 0.0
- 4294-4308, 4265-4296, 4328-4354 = 3.1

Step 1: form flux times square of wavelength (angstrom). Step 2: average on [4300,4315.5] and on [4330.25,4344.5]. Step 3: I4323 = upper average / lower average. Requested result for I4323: 1.4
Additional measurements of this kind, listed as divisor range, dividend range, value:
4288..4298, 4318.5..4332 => 1.18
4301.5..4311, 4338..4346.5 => 1.54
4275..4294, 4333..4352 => 1.14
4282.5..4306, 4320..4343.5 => 1.24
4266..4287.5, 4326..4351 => 1.17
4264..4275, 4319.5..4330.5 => 1.16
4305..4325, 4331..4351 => 1.22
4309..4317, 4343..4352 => 1.30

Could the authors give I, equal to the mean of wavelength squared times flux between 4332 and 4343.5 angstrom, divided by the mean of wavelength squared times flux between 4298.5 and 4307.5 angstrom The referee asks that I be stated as 1.47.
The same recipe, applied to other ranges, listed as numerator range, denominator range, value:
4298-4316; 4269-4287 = 0.82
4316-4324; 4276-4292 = 1.09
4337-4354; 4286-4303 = 1.26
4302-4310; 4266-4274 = 0.78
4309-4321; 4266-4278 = 1.00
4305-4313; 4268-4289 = 0.76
